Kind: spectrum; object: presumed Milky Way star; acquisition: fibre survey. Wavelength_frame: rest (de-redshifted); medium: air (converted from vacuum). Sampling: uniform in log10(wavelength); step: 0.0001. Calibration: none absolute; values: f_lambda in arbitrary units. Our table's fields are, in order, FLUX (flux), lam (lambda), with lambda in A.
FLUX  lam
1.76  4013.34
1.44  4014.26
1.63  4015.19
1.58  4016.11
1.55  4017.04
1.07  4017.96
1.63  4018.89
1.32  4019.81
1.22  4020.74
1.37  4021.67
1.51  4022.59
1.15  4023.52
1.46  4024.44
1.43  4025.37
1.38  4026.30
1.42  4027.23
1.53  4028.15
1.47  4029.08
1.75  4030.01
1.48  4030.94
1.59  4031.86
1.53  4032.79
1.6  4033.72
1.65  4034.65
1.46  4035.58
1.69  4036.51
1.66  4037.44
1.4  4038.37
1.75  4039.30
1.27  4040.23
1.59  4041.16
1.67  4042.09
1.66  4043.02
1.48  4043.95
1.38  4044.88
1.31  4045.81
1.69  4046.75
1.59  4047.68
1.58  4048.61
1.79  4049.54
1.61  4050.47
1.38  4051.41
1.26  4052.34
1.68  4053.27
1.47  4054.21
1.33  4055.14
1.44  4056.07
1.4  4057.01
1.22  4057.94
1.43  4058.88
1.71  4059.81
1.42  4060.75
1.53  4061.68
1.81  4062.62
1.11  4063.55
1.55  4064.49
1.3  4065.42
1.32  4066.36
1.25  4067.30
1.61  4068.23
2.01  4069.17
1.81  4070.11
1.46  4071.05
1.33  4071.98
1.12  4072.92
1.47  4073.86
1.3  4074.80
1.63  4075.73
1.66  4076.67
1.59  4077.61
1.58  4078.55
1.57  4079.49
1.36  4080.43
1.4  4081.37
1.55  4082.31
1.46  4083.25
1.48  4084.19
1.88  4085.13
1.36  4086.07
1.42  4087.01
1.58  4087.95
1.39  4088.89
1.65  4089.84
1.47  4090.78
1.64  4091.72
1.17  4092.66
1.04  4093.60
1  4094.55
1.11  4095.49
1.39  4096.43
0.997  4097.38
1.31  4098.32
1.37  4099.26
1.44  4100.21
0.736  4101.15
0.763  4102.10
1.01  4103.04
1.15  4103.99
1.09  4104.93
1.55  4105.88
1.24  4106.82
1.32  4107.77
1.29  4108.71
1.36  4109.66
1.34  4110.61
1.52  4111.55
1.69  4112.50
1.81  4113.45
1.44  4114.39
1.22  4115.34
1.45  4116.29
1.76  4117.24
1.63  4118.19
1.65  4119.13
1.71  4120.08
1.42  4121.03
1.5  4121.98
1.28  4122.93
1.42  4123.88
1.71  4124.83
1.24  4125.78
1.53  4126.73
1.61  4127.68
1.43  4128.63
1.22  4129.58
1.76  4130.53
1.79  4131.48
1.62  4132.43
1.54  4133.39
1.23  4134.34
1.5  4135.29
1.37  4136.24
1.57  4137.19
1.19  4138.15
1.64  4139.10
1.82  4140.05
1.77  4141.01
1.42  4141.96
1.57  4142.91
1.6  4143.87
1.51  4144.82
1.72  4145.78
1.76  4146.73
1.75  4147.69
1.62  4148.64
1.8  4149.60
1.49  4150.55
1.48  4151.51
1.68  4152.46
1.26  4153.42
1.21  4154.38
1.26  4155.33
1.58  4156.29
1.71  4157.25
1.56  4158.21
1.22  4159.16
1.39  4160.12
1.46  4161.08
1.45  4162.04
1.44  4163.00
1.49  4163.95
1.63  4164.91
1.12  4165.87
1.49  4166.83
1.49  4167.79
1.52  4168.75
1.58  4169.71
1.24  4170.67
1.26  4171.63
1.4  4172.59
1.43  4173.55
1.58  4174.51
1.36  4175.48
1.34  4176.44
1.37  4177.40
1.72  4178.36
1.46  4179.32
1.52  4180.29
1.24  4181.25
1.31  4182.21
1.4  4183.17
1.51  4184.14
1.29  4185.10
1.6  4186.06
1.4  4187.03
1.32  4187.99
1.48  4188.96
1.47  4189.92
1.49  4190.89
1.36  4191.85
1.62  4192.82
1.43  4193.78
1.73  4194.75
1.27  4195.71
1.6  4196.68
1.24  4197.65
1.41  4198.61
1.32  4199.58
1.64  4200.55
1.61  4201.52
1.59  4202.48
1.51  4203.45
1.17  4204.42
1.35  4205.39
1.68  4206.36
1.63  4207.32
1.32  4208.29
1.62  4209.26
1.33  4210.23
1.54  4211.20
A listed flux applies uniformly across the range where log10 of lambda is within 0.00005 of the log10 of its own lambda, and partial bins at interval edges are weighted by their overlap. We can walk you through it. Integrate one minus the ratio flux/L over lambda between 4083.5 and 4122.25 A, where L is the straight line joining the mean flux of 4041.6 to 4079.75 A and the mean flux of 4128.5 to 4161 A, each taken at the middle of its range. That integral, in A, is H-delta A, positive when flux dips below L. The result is 3.61 A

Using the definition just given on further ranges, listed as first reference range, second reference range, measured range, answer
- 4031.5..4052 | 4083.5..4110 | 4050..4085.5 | -1.37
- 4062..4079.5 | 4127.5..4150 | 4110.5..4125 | 0.14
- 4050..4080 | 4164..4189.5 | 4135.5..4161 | -1.68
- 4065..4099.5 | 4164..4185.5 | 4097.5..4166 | -1.58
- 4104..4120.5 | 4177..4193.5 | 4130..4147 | -1.34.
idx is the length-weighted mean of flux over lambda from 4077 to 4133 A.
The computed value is 1.42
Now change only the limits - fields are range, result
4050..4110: 1.4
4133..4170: 1.51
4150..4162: 1.44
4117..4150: 1.56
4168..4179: 1.44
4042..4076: 1.49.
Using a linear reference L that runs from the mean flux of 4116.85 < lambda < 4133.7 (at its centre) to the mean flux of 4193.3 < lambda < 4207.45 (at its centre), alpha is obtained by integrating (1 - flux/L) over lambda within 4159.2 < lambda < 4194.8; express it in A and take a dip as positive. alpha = 1.4 A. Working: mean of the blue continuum 1.54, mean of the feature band 1.44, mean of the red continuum 1.48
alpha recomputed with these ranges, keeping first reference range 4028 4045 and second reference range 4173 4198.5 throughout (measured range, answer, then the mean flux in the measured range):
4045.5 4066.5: 0.9 A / 1.48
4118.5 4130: 0.1 A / 1.48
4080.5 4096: 1.1 A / 1.41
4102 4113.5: 1.4 A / 1.32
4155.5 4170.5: 0.0 A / 1.47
